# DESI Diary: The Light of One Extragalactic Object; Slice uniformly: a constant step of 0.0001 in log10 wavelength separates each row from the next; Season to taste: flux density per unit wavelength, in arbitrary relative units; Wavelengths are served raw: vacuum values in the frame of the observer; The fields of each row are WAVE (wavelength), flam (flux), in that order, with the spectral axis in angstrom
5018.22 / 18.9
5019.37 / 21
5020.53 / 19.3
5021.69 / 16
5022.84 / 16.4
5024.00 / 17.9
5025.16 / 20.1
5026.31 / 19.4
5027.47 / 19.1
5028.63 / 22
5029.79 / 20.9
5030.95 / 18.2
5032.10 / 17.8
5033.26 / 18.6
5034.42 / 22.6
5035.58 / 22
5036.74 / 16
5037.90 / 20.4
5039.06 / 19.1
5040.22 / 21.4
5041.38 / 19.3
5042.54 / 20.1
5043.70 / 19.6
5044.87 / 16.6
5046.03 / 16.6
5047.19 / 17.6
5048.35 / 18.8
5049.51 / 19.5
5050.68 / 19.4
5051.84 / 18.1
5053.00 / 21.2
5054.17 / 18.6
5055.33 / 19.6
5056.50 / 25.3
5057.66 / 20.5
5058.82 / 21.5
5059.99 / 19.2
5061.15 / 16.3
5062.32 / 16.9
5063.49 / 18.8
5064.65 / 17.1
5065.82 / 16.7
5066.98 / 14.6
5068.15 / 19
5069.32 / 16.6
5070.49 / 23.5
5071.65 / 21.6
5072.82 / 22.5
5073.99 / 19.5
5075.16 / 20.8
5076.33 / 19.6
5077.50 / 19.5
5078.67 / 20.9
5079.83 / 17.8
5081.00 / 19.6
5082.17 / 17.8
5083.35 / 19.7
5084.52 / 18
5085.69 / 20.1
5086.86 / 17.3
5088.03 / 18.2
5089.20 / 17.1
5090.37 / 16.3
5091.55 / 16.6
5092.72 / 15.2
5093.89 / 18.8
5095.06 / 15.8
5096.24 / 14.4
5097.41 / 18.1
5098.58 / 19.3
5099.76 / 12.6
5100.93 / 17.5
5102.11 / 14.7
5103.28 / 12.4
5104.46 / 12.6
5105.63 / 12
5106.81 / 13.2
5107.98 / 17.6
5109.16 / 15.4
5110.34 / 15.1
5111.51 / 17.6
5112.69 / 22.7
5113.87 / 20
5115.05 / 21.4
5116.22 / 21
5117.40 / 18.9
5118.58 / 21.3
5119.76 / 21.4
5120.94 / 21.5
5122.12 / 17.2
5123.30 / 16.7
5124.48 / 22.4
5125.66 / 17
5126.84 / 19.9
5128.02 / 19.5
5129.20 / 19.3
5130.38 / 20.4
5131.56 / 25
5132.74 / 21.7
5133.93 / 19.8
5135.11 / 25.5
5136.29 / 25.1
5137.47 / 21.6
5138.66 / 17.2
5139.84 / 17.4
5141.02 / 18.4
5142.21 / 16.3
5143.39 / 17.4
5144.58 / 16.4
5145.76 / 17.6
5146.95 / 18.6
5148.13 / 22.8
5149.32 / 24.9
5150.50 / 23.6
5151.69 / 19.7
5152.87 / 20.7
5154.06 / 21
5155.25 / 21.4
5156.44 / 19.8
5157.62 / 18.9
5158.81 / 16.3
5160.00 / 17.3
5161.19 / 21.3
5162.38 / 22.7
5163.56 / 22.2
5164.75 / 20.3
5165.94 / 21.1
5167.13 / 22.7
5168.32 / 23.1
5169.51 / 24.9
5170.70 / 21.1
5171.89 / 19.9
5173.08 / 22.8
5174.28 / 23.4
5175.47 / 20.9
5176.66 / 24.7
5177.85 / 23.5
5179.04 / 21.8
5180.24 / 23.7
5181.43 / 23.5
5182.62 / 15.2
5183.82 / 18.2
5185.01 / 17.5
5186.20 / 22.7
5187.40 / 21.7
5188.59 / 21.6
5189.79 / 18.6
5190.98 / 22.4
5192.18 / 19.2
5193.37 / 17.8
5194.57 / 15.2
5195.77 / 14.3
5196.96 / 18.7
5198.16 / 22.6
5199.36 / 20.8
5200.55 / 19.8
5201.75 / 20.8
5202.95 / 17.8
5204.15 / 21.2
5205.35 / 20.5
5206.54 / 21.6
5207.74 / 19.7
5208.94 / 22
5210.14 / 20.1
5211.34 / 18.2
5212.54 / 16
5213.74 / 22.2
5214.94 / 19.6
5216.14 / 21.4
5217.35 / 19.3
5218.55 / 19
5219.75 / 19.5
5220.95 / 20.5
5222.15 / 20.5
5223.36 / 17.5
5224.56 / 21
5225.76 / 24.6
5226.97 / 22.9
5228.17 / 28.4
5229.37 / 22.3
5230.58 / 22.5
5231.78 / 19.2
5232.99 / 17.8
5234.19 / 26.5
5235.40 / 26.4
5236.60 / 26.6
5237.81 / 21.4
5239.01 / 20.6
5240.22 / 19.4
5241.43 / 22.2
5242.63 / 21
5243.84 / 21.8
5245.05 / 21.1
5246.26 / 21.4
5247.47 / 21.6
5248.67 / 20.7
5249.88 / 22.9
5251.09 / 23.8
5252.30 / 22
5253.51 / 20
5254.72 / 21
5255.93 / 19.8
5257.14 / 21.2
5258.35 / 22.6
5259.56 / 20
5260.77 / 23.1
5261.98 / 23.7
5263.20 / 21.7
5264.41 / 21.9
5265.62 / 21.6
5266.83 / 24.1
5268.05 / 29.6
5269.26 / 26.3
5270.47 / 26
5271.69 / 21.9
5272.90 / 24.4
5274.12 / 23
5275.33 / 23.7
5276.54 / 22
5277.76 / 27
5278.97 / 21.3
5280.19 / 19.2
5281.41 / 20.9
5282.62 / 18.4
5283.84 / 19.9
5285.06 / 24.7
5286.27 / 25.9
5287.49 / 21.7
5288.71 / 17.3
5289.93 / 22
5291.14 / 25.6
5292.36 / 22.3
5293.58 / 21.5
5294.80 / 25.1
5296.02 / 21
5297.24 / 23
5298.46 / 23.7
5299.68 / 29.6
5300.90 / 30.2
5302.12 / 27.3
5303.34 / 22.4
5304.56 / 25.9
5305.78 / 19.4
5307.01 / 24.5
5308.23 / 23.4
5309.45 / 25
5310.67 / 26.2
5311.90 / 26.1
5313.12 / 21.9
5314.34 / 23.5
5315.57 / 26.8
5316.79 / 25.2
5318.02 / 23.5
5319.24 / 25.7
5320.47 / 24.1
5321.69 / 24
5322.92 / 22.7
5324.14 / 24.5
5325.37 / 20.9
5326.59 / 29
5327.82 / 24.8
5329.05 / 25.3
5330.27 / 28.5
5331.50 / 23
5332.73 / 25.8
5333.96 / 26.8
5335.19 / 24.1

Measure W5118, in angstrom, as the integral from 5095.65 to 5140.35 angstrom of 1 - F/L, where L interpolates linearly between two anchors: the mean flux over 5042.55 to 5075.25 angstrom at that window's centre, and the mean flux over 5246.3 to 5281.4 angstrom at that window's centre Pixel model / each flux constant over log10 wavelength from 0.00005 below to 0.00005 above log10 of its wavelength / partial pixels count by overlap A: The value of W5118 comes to 3.5 angstrom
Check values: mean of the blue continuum 19.1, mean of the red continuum 22.7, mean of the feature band 18.6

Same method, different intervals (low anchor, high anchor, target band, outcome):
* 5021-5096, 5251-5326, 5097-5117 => 3.21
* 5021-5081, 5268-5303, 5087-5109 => 4.79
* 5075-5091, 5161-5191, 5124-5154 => 0.15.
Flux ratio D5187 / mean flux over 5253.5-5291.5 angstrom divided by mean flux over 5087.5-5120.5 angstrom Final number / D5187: 1.32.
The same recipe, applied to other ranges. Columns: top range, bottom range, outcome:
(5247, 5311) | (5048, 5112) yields 1.29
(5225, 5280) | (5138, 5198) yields 1.12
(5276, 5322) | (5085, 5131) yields 1.34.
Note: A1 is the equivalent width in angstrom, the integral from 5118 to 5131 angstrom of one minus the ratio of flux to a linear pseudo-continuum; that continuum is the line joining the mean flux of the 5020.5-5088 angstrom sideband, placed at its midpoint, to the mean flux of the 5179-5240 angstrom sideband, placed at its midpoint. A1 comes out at 0.1 angstrom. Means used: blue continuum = 19.2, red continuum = 20.6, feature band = 19.7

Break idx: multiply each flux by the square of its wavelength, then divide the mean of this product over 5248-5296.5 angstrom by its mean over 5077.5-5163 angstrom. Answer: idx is 1.3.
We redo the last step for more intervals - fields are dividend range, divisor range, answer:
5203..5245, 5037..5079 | 1.17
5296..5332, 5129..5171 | 1.28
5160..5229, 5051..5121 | 1.19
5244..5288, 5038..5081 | 1.26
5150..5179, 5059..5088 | 1.17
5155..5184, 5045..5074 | 1.16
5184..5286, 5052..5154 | 1.20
